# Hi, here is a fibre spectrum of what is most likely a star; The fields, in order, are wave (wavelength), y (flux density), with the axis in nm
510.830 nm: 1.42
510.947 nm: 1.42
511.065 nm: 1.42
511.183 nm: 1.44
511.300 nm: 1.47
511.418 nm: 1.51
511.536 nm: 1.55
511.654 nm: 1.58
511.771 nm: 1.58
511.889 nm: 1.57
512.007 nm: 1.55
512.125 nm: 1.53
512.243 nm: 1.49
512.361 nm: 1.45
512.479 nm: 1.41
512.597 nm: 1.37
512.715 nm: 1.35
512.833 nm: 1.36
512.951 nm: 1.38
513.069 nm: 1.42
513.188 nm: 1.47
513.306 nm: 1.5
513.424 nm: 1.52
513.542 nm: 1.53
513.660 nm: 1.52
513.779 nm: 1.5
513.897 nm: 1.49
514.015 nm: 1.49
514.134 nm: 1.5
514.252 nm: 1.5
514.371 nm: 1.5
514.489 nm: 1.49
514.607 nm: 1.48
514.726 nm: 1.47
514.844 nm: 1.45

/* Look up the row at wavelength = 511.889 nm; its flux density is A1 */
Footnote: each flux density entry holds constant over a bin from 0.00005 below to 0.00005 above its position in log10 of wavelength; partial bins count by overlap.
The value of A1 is 1.57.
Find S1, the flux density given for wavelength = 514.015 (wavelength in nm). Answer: 1.49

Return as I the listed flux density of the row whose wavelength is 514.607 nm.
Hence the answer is 1.48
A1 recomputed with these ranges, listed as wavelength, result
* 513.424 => 1.52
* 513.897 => 1.49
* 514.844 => 1.45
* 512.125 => 1.53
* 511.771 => 1.58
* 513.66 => 1.52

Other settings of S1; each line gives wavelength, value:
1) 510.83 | 1.42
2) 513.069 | 1.42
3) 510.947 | 1.42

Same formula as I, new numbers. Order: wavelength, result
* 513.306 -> 1.5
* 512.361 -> 1.45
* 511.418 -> 1.51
